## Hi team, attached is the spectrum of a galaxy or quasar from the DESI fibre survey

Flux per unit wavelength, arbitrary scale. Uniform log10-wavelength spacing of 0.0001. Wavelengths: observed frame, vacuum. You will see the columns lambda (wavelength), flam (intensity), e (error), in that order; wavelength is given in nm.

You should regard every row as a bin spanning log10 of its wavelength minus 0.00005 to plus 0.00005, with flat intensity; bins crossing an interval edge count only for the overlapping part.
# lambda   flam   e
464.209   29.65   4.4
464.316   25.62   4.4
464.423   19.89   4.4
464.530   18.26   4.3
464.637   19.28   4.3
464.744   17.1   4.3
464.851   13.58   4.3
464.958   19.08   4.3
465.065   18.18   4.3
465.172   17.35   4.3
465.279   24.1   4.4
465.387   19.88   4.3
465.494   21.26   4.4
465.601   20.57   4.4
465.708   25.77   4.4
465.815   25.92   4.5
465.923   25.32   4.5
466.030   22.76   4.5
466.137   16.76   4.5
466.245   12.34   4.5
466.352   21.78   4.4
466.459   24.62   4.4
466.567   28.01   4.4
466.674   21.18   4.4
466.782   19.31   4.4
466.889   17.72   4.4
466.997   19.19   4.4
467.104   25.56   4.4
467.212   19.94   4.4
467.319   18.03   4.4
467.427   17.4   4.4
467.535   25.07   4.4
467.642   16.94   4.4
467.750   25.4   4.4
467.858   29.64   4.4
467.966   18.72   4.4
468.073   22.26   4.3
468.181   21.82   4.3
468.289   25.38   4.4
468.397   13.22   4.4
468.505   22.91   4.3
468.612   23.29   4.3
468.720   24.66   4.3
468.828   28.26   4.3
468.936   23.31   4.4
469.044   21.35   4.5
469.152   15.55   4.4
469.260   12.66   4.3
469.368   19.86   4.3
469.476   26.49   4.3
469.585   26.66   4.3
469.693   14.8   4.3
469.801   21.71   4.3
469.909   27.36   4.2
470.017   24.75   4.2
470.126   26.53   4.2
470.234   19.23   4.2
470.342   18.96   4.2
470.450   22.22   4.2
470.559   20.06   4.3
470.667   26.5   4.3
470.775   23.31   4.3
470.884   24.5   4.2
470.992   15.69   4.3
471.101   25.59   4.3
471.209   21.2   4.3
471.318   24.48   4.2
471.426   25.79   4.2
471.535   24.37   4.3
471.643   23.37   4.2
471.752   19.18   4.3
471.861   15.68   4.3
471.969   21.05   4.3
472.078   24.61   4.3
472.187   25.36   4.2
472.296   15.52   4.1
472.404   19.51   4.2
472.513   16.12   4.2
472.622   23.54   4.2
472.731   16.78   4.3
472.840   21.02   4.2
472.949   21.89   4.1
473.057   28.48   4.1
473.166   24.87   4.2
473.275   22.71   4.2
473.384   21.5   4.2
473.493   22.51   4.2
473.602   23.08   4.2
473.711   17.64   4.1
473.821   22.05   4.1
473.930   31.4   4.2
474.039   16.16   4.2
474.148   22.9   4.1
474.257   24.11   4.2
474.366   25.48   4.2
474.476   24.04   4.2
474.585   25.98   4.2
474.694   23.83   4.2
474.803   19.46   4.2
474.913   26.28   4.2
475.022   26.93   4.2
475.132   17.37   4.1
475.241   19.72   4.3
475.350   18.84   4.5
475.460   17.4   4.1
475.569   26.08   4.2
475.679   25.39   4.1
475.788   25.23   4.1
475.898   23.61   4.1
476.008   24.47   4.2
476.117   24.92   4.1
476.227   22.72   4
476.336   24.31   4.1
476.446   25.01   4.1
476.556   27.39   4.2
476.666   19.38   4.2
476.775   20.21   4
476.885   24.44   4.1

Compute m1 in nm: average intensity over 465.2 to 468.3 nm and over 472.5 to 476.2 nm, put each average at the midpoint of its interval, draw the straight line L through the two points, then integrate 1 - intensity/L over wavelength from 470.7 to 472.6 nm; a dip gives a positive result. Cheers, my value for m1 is 0.07 nm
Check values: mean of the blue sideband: 21.7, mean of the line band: 21.6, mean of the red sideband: 22.8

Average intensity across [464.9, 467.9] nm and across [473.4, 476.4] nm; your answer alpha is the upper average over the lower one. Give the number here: 1.08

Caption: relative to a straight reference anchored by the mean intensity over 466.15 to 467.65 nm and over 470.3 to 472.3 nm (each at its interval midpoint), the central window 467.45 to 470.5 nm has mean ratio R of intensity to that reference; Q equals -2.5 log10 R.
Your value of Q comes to -0.04 mag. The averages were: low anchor 20.5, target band 22.1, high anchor 22.1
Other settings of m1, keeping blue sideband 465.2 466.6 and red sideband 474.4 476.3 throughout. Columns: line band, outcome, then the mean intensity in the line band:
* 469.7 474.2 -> 0.13 nm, 22.1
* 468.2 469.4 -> 0.07 nm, 21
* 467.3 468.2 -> 0.02 nm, 21.8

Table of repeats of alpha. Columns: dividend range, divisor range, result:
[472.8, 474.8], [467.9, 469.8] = 1.09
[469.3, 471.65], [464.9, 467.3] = 1.08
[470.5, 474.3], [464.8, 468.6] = 1.05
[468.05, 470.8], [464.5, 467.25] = 1.07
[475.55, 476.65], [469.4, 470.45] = 1.08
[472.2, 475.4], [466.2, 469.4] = 1.04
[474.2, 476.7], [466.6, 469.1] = 1.07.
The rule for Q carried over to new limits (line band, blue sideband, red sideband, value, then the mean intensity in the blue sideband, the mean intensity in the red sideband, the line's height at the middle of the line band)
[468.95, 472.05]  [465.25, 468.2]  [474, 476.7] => 0.026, 21.7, 23.1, 22.3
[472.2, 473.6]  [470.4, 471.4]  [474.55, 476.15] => 0.070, 22.7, 23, 22.8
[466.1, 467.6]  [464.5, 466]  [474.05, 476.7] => 0.022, 20.5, 23.3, 20.9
